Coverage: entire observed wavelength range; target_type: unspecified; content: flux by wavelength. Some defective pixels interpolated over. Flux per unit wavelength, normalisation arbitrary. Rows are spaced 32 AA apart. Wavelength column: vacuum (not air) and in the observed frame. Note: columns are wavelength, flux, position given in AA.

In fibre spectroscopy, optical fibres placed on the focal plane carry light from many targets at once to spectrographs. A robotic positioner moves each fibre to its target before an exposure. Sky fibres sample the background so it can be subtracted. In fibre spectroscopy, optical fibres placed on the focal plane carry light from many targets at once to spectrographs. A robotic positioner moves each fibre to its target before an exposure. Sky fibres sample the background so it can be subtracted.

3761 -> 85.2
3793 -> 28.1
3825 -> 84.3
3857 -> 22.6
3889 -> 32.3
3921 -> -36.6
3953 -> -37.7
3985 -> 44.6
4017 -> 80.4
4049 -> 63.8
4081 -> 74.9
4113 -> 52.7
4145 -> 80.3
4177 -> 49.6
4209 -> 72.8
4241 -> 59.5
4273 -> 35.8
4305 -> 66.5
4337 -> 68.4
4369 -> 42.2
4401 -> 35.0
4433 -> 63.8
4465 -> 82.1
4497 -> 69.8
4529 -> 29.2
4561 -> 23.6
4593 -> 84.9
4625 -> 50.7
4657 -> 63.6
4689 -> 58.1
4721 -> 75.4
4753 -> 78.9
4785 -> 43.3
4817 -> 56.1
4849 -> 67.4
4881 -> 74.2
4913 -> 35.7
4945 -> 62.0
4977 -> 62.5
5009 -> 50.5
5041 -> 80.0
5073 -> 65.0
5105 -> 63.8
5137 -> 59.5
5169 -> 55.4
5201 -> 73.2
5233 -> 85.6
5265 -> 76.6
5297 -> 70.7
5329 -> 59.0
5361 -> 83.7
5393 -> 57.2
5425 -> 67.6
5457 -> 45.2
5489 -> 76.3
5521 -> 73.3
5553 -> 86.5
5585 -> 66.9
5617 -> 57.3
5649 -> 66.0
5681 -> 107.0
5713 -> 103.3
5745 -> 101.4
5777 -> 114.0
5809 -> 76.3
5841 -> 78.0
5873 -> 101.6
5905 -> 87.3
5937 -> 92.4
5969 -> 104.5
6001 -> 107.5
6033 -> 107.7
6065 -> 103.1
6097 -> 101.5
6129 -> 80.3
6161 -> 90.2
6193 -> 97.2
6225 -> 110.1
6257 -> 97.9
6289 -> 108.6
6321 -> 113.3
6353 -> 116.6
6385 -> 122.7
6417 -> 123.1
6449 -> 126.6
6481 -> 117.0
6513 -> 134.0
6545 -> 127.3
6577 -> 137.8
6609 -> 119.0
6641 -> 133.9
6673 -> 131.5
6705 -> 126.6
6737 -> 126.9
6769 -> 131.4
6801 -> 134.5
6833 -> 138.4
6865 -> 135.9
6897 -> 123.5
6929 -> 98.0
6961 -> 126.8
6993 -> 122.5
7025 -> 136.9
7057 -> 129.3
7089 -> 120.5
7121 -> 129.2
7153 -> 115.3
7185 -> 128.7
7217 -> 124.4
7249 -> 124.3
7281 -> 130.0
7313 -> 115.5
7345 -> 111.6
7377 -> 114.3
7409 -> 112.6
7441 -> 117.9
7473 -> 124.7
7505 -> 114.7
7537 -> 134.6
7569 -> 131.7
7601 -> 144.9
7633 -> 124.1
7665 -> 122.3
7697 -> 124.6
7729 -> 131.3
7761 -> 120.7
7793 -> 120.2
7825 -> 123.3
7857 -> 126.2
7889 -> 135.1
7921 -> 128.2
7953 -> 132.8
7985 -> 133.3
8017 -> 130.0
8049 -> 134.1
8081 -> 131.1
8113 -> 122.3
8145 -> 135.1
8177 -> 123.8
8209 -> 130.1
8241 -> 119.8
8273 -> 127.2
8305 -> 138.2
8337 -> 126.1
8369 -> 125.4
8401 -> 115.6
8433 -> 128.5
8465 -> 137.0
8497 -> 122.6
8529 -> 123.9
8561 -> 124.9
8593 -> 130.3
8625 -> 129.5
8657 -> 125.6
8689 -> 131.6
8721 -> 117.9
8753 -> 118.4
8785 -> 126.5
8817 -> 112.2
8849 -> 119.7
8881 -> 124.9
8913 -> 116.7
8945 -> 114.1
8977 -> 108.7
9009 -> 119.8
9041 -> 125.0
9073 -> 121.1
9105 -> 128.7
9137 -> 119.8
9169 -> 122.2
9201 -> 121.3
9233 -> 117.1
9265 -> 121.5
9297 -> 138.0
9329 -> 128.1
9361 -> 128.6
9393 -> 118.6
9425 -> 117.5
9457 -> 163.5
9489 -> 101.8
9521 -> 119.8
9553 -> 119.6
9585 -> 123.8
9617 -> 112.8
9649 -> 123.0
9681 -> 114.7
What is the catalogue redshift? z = 0.42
